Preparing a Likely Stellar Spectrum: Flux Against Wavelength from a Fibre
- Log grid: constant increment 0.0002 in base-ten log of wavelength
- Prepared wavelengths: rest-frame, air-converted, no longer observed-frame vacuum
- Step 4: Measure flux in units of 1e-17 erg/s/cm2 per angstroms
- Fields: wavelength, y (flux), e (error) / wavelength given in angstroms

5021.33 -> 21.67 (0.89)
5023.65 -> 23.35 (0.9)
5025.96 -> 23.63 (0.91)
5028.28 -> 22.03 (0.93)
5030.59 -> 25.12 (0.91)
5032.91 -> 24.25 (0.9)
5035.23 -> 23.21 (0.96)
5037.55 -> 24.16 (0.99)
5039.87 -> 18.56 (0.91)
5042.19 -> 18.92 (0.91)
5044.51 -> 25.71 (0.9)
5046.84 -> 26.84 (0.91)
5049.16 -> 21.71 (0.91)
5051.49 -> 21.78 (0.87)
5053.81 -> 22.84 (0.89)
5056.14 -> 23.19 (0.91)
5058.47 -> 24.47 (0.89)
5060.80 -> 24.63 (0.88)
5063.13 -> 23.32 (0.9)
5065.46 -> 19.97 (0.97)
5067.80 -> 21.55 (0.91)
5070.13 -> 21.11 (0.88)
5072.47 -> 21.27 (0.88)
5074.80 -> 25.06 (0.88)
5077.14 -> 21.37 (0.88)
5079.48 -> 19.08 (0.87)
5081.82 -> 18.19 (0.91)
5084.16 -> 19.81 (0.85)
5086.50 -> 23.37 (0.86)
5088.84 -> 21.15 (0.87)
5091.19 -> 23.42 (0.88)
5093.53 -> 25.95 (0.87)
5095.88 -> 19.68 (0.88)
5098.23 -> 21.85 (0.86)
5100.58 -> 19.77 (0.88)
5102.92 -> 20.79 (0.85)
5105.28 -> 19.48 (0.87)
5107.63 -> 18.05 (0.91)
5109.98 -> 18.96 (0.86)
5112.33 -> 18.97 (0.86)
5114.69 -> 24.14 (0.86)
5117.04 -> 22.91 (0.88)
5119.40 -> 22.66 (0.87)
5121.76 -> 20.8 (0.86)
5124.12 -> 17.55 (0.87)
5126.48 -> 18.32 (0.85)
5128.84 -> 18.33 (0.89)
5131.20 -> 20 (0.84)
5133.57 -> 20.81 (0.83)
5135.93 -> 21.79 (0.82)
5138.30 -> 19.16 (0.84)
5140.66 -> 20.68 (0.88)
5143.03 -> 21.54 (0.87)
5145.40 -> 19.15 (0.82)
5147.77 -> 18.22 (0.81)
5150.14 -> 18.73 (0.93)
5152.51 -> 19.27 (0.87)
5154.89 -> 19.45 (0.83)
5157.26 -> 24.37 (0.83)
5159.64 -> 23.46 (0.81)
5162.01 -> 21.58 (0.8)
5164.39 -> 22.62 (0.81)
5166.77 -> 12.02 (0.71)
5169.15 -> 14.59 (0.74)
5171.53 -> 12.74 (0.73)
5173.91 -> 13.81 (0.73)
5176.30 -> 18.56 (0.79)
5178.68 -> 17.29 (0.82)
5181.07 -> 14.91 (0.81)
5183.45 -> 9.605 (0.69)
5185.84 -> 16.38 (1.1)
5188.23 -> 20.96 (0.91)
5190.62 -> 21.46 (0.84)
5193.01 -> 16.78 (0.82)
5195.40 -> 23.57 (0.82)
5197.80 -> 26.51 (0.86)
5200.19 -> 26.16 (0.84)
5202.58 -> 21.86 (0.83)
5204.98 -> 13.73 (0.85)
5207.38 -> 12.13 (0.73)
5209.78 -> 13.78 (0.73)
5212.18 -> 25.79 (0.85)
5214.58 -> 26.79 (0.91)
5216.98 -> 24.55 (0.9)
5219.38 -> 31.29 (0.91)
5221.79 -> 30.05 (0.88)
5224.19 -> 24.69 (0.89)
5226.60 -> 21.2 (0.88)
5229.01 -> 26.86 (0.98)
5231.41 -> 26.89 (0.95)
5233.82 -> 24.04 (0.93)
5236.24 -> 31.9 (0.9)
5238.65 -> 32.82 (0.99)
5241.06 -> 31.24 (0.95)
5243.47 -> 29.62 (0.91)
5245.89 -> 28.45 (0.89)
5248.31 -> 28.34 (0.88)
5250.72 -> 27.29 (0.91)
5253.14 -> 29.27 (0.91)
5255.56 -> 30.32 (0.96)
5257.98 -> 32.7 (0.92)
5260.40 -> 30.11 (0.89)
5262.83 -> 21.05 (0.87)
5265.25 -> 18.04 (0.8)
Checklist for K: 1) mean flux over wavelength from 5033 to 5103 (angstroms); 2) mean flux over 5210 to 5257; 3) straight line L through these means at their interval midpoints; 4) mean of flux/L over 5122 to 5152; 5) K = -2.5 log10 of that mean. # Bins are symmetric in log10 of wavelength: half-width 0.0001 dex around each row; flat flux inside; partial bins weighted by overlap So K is 0.24 mag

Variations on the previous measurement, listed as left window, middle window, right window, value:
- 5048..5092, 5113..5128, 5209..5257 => 0.13 mag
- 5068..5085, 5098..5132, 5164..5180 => -0.08 mag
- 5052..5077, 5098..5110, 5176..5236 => 0.14 mag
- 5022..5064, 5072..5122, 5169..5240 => 0.07 mag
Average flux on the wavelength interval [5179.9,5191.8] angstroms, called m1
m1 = 16.7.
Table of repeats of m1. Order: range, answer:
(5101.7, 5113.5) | 19.3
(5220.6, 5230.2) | 25.7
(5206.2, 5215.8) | 19.7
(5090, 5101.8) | 22.1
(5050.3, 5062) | 23.4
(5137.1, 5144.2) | 20.5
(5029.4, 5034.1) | 24.7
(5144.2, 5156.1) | 19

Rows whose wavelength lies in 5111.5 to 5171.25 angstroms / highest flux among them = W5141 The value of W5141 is 24.37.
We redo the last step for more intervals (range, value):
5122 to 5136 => 21.79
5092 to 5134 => 25.95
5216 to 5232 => 31.29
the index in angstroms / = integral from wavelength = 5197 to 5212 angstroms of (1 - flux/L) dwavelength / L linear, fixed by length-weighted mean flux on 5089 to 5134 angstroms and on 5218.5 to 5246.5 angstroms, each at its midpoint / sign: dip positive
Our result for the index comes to 4.0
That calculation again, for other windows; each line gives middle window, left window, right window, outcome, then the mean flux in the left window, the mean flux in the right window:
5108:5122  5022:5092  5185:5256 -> 1.2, 22.4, 24.8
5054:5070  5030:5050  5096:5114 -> -0.5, 23.1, 19.8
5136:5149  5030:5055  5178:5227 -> 1.1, 23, 21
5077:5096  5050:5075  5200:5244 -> 1.2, 22.6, 24.9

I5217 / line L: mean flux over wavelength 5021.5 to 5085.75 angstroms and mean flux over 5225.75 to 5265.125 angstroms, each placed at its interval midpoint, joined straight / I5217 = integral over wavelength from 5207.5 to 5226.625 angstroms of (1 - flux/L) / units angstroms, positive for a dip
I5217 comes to 2.1 angstroms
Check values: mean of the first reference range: 22.4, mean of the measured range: 24.3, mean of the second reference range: 28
